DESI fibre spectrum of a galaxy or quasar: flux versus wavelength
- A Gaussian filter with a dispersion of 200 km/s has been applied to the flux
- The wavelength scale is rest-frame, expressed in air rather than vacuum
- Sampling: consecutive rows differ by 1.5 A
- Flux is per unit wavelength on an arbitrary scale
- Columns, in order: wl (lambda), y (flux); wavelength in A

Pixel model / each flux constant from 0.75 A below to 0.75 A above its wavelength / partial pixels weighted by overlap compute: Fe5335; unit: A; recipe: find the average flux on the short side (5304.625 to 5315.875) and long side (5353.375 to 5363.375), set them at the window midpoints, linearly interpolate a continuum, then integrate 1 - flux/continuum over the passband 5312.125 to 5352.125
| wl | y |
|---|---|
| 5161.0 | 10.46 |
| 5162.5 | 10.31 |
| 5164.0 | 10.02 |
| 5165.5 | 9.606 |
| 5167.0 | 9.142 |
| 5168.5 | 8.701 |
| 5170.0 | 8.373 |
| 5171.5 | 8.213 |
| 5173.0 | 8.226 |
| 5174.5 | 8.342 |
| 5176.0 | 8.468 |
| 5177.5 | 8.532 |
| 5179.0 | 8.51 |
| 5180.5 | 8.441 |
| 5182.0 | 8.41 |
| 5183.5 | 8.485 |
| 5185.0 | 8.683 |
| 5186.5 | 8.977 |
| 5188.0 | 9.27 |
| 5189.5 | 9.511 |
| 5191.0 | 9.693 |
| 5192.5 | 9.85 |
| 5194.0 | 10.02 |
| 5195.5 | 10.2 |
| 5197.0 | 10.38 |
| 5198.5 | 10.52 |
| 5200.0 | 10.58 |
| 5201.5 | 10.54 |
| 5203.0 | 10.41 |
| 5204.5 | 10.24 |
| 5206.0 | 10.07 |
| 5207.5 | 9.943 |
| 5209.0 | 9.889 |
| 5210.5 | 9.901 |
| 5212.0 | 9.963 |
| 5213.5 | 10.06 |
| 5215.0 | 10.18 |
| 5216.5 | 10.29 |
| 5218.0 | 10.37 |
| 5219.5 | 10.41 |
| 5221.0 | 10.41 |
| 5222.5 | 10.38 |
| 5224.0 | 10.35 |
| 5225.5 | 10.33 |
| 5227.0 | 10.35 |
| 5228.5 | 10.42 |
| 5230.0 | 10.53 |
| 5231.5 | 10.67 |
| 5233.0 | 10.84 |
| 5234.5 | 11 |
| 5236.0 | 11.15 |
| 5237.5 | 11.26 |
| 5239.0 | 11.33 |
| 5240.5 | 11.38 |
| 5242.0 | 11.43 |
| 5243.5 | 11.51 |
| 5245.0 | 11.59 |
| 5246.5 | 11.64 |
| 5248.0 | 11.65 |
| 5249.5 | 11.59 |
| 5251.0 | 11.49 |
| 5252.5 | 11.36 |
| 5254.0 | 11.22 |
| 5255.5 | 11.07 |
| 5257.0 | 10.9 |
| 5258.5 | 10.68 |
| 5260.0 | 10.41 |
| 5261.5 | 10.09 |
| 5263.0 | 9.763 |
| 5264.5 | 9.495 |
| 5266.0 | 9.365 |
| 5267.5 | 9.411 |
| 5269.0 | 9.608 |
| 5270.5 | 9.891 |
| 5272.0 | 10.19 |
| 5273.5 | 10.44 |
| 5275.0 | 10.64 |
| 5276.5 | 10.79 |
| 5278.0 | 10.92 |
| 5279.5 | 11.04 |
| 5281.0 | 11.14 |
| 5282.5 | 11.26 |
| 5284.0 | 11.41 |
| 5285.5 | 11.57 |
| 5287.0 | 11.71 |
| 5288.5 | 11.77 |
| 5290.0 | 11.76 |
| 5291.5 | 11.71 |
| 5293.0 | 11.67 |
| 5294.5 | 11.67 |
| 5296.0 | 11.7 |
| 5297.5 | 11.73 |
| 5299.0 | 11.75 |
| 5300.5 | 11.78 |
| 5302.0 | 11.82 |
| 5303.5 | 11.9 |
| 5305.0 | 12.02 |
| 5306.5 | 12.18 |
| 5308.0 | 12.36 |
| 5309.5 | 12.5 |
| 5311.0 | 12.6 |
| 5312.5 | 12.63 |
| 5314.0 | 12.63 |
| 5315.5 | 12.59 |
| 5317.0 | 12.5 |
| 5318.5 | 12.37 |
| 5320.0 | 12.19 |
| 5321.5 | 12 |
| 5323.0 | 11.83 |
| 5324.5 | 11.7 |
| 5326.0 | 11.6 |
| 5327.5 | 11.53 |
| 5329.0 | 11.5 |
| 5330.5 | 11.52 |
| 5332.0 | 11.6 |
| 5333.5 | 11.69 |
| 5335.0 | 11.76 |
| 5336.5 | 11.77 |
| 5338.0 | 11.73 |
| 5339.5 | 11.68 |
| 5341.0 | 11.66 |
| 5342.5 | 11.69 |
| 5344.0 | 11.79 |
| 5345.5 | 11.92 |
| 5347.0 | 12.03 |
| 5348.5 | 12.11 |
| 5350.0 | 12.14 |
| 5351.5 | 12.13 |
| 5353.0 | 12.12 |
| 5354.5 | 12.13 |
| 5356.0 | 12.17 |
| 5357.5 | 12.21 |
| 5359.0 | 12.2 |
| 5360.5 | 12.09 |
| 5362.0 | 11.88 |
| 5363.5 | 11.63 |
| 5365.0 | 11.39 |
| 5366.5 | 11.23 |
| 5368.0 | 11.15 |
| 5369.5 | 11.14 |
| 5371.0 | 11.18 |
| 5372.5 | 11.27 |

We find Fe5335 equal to 1.15 A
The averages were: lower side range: 12.4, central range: 11.9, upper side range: 12.1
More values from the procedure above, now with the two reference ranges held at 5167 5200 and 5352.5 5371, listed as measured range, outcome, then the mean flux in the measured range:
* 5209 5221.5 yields -0.8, 10.2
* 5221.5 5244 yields -2.4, 10.8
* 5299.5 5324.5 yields -2.8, 12.2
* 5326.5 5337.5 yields -0.3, 11.6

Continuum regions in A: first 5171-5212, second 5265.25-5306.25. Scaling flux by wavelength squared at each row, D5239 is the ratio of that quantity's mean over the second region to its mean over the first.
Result 1.22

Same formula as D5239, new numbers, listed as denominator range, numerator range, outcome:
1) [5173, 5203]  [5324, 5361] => 1.35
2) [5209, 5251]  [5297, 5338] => 1.15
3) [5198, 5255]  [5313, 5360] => 1.16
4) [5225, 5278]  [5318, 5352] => 1.14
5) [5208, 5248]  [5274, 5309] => 1.11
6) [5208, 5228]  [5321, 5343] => 1.19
